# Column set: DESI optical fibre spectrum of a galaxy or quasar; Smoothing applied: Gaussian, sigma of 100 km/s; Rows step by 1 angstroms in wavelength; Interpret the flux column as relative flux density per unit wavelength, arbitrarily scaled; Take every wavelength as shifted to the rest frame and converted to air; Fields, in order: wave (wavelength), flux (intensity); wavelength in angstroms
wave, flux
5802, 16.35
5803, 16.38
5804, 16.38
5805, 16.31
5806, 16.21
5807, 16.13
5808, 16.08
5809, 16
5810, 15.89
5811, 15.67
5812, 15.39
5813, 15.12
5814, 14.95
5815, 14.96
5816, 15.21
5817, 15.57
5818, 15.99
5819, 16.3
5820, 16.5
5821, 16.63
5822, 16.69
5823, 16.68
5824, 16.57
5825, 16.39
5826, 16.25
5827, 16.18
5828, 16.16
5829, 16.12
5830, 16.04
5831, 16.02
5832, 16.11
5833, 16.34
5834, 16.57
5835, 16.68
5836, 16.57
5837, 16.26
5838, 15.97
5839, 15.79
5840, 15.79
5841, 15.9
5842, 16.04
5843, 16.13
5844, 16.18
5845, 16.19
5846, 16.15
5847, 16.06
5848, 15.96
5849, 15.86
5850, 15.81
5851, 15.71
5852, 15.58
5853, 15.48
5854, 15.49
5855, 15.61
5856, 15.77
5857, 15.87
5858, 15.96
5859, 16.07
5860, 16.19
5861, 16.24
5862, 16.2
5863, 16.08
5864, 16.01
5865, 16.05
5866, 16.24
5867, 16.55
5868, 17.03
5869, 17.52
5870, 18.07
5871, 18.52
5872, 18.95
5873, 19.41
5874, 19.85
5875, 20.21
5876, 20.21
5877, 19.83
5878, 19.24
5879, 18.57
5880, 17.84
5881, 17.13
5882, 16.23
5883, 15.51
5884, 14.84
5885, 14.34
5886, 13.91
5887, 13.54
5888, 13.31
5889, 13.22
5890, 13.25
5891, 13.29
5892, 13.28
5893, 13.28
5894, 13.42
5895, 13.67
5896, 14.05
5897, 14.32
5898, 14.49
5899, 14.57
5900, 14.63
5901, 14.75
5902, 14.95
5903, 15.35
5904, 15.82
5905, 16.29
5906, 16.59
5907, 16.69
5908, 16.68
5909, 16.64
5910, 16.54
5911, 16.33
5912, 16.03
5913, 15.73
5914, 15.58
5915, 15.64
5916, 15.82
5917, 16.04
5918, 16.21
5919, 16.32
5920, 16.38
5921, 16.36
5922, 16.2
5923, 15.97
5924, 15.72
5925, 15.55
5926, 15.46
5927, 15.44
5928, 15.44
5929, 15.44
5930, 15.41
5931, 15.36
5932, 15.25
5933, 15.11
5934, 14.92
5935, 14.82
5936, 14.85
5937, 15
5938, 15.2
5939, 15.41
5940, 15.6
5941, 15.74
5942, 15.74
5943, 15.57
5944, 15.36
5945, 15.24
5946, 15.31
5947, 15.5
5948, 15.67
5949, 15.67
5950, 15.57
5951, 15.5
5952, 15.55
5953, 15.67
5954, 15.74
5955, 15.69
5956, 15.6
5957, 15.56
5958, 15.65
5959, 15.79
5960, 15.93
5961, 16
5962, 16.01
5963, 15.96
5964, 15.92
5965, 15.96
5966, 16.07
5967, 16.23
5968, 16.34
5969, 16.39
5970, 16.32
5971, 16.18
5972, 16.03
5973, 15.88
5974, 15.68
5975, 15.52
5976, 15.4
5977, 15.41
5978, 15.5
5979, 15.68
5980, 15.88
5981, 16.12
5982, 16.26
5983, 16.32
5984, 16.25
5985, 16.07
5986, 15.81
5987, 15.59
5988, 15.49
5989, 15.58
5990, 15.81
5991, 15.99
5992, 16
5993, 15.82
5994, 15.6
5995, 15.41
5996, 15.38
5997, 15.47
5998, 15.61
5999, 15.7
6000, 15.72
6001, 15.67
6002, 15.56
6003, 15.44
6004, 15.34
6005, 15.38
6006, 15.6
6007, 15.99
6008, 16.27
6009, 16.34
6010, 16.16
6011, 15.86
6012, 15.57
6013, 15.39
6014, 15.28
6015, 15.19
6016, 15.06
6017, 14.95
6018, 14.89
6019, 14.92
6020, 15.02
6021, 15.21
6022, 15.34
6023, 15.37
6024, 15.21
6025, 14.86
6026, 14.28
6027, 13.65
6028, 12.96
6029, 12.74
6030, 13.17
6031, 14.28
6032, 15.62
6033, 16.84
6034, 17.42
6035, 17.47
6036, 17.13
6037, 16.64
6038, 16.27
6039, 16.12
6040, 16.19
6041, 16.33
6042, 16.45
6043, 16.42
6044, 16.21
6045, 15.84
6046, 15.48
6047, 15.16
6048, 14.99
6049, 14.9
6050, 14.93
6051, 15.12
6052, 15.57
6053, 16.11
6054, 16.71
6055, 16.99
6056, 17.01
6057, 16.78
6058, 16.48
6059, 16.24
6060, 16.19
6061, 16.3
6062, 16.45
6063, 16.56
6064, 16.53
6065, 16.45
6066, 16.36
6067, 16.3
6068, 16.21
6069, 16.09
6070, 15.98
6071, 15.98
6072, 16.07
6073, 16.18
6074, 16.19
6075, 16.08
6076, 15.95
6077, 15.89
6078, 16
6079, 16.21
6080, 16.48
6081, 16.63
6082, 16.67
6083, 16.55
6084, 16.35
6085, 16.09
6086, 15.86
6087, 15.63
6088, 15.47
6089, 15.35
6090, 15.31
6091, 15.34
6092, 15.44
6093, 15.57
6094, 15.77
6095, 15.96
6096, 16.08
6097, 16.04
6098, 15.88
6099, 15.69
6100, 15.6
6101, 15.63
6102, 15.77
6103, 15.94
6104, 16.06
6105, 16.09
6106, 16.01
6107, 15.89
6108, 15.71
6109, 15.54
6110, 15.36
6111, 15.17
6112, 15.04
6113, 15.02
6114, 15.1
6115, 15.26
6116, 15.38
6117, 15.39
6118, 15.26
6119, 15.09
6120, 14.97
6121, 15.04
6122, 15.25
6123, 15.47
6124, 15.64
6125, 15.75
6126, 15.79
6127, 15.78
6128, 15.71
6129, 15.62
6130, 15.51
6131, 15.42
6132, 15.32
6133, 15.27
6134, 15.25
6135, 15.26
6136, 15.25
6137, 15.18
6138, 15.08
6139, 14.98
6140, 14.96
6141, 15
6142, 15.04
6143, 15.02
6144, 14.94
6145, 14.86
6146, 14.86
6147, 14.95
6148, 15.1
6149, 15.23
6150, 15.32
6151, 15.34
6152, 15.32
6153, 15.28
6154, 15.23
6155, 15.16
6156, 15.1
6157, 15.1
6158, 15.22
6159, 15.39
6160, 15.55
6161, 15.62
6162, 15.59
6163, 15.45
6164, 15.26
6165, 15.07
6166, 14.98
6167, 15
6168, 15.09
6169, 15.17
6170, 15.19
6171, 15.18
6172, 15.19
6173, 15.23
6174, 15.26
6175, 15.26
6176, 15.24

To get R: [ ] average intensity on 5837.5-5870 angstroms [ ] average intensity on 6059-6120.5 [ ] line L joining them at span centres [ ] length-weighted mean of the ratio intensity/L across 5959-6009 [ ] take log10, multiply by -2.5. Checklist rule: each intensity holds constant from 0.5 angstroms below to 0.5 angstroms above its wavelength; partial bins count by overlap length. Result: 0.01 mag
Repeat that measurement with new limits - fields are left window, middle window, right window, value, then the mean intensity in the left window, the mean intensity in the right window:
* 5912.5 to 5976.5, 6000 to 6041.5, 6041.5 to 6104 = 0.030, 15.7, 16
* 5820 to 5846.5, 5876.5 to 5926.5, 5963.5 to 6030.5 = 0.030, 16.3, 15.5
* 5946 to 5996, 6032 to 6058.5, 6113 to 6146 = -0.044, 15.8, 15.3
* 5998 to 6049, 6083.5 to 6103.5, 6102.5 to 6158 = -0.025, 15.5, 15.3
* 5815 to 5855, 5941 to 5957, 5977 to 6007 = 0.018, 16.1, 15.7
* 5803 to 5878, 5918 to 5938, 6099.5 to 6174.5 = 0.040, 16.4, 15.3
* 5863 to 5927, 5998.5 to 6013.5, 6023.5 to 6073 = 0.011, 16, 15.8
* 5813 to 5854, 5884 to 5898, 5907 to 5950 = 0.158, 16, 15.7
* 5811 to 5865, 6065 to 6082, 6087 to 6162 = -0.047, 16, 15.4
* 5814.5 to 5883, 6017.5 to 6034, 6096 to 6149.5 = 0.078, 16.6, 15.4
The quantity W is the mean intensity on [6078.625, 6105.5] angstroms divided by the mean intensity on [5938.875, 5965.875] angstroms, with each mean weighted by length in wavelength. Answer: 1.0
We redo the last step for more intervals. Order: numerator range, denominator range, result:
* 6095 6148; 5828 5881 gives 0.92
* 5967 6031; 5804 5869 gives 0.96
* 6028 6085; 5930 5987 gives 1.02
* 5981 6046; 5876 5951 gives 1.01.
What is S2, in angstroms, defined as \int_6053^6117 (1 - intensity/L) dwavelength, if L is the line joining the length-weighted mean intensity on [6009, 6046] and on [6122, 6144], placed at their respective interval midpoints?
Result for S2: -2.43 angstroms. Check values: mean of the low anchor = 15.5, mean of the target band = 16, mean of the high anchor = 15.3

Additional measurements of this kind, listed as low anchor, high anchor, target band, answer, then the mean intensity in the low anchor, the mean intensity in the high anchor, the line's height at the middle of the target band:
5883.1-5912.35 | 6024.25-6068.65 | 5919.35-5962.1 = -1.4 angstroms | 14.8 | 15.8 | 15.1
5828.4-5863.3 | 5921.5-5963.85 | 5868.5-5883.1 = -2.5 angstroms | 16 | 15.5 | 15.9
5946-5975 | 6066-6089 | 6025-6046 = 0.6 angstroms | 15.8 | 16.1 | 16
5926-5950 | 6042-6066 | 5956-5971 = -0.5 angstroms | 15.4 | 16.1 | 15.5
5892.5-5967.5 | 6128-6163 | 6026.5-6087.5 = -2.5 angstroms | 15.5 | 15.2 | 15.4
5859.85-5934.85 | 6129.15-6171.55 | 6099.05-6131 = -0.4 angstroms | 16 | 15.2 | 15.3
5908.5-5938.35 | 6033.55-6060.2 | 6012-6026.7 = 0.9 angstroms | 15.7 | 16.2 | 16.1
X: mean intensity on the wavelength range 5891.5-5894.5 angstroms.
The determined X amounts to 13.3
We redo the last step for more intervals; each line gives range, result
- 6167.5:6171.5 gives 15.2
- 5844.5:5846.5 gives 16.2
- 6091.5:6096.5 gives 15.8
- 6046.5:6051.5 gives 15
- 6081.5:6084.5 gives 16.5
